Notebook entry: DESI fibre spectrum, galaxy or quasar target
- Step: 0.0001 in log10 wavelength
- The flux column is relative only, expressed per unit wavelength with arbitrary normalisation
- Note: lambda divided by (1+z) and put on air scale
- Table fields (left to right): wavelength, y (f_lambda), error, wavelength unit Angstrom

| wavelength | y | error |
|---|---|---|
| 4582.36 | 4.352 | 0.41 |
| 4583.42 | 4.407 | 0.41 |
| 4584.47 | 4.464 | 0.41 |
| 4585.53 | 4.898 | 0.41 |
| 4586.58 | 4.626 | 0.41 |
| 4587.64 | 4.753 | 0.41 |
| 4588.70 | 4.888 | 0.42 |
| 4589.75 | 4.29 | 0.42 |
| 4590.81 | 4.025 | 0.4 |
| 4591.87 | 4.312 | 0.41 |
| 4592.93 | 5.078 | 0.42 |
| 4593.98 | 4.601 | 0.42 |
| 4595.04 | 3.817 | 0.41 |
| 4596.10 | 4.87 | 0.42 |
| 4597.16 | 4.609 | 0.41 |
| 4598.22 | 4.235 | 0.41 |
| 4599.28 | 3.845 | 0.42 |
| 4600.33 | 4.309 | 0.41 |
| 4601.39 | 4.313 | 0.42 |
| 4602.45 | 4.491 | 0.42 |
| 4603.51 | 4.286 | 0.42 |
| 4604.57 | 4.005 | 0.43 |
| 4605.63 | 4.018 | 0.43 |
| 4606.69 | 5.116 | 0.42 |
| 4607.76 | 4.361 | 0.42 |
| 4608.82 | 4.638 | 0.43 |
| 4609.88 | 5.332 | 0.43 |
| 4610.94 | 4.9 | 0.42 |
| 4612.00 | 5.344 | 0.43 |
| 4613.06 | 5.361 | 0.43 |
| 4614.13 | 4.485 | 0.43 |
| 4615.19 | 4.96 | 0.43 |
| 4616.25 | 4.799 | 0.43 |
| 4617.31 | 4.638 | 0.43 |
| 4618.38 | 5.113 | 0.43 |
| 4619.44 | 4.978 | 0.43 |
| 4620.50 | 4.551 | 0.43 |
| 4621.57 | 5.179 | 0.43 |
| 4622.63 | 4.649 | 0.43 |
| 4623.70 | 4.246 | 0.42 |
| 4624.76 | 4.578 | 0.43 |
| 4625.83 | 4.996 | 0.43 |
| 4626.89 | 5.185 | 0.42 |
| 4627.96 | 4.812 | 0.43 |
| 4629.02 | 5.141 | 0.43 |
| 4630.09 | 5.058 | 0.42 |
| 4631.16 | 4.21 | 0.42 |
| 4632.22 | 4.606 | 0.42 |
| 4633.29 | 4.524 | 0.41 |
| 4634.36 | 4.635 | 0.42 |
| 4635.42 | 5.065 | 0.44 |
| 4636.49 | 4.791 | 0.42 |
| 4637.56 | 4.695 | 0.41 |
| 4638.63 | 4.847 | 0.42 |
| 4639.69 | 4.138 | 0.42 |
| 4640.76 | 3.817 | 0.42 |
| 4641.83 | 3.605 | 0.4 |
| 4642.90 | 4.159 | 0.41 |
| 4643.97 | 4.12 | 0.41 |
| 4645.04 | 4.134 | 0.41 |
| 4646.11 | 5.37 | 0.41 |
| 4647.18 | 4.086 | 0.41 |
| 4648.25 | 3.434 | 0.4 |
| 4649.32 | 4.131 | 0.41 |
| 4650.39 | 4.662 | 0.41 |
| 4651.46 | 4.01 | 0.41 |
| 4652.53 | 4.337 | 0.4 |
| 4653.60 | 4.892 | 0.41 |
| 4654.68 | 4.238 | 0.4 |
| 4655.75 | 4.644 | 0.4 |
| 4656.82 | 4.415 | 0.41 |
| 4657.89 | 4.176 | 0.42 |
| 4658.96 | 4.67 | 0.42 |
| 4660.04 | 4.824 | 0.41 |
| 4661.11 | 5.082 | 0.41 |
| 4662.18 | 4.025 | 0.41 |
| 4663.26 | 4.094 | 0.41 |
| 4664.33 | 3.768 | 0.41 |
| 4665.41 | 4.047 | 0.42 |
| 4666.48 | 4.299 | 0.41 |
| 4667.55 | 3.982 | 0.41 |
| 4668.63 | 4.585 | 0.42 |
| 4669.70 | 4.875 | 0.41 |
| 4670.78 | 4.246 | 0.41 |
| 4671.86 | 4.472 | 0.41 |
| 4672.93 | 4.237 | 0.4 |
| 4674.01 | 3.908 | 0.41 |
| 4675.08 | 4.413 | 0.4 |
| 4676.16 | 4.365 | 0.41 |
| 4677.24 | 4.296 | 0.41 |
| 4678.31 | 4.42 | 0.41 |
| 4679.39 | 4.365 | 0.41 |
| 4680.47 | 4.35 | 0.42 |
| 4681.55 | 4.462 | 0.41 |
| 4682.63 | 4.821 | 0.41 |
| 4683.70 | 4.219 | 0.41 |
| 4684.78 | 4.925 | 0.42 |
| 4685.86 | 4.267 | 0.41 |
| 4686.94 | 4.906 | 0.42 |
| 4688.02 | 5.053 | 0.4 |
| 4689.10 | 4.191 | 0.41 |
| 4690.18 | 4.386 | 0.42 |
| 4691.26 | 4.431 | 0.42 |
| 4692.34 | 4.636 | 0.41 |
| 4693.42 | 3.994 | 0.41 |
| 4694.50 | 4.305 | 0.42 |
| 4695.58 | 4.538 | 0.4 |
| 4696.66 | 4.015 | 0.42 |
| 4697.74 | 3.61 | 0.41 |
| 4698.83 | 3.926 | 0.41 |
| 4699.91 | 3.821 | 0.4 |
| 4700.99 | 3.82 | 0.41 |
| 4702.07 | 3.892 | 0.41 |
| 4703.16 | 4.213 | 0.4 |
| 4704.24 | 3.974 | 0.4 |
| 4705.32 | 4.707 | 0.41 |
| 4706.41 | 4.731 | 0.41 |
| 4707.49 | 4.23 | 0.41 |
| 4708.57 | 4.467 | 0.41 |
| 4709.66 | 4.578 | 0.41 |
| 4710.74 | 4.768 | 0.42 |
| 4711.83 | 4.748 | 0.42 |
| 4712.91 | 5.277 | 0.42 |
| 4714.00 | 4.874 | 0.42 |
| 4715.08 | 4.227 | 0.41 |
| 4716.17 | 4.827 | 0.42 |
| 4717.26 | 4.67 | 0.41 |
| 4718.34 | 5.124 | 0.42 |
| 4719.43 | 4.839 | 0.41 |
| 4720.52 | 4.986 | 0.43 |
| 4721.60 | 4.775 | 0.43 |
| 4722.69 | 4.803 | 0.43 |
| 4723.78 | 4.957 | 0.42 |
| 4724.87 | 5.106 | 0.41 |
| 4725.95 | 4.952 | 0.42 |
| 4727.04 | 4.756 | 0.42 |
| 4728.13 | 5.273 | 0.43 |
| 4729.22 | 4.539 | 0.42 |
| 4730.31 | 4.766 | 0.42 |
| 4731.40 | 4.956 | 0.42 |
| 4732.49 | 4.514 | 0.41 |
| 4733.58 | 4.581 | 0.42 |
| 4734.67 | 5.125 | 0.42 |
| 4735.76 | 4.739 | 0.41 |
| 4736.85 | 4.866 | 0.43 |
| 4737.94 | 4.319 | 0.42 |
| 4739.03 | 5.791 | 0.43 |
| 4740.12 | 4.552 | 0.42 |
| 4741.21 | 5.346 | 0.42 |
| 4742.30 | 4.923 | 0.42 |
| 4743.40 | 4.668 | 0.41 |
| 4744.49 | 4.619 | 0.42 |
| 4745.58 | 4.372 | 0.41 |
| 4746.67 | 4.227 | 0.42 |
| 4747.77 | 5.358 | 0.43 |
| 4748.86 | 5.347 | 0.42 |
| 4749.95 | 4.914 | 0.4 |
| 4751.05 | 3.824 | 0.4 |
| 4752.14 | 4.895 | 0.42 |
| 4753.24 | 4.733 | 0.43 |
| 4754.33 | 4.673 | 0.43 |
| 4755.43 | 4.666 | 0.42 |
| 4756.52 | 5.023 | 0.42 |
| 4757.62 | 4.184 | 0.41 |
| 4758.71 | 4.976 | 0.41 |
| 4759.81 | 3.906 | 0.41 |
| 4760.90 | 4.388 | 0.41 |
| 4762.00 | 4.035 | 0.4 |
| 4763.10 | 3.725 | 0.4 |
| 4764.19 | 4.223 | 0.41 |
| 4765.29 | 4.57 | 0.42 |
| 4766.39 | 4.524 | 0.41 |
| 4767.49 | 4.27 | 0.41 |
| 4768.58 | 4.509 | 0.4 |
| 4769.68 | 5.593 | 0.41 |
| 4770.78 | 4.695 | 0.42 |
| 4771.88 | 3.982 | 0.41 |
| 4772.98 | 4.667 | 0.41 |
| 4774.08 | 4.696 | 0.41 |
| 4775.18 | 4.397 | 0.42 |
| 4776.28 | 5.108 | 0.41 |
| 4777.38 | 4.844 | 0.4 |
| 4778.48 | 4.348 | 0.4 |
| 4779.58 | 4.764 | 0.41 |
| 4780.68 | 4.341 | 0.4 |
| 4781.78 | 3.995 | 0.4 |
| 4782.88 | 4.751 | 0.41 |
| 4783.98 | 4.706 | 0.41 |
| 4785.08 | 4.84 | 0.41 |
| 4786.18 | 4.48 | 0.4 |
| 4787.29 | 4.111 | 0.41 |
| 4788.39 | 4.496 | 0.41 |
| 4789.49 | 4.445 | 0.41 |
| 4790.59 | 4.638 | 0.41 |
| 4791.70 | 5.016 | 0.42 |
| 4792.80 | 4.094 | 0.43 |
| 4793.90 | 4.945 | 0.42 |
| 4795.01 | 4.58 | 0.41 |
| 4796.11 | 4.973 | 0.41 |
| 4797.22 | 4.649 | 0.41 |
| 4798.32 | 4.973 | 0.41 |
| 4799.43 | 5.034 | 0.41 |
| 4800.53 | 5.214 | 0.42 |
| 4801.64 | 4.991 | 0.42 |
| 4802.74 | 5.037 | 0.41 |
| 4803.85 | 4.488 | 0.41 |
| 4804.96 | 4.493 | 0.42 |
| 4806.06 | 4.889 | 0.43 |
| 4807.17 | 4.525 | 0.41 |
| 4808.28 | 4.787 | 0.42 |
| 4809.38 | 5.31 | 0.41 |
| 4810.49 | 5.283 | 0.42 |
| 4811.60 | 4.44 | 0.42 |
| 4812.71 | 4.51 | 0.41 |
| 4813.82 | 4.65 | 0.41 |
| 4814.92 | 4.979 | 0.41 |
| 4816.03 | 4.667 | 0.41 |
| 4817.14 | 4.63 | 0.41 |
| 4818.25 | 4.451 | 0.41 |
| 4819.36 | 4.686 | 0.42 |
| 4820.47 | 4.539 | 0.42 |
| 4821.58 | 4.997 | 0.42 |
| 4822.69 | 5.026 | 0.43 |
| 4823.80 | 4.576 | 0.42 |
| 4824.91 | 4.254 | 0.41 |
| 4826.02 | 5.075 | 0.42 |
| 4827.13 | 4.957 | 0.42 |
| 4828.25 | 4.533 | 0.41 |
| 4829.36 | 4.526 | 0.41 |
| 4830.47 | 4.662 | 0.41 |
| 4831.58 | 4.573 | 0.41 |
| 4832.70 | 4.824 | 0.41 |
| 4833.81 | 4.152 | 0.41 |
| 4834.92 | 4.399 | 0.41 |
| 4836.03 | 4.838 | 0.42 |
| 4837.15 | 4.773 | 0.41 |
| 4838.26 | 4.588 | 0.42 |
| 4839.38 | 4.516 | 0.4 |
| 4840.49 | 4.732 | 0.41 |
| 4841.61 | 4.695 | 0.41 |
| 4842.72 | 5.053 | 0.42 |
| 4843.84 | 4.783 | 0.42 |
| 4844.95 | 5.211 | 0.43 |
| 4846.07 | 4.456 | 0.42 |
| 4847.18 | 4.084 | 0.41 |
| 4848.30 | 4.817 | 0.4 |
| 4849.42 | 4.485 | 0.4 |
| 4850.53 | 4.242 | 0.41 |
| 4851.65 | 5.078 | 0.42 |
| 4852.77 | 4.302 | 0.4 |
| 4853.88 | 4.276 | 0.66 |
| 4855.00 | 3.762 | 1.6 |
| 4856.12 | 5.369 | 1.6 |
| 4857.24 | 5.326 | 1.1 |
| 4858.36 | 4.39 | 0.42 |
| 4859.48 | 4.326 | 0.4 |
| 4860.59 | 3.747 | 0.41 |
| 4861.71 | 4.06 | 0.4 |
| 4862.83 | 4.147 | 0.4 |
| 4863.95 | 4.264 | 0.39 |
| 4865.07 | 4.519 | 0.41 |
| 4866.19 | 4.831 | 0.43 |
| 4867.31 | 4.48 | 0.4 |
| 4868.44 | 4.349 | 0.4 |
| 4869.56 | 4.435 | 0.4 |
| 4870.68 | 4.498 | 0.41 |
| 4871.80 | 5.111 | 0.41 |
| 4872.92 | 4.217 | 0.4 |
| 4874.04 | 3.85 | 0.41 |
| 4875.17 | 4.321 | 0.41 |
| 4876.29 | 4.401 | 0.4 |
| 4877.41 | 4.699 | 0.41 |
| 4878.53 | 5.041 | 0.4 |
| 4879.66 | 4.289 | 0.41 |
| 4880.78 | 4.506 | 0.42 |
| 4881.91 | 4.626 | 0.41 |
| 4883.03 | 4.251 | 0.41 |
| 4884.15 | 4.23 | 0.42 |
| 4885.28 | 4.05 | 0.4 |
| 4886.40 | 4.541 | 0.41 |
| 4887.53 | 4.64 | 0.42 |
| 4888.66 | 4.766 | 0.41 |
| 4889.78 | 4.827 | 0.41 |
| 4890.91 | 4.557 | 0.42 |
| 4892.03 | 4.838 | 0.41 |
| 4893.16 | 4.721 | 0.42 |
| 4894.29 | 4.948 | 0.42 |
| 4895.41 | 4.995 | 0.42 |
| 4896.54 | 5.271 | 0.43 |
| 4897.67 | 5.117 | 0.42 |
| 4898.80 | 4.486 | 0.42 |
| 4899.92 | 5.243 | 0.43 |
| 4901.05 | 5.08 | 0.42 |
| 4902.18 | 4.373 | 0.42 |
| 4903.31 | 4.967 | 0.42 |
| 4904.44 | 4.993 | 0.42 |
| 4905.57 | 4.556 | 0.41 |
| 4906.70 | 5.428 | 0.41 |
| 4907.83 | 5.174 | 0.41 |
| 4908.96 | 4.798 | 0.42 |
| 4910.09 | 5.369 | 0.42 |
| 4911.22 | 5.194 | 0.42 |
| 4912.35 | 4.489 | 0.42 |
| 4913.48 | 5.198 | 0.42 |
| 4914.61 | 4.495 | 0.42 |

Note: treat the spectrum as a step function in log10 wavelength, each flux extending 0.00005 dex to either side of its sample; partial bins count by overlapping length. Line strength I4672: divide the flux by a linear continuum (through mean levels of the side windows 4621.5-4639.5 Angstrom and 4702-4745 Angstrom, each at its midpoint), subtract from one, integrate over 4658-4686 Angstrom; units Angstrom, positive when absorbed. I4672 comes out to 2.2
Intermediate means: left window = 4.76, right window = 4.76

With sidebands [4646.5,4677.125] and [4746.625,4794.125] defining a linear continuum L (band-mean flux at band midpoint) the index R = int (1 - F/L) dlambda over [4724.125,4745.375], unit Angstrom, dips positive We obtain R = -1.7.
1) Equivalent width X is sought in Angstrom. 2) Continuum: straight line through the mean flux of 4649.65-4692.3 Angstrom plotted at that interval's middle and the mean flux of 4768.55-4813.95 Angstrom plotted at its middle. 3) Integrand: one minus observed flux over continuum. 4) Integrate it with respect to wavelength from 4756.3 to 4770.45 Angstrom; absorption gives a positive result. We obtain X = 0.6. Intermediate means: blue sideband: 4.42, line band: 4.45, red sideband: 4.7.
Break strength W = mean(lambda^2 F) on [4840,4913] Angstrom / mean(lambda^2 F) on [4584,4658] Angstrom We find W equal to 1.13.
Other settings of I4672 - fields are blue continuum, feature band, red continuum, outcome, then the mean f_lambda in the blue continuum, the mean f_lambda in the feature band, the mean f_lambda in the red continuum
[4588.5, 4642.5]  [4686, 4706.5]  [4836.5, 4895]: 1.5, 4.61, 4.26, 4.54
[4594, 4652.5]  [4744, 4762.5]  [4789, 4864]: 0.1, 4.56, 4.6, 4.66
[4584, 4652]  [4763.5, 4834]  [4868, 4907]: -0.7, 4.57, 4.67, 4.66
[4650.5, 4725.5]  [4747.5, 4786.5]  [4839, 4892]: -0.8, 4.45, 4.58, 4.52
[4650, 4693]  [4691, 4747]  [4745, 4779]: -1.4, 4.42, 4.61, 4.57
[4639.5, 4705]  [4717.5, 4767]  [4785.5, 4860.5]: -2.7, 4.3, 4.72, 4.68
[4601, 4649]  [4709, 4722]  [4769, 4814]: -0.4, 4.62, 4.8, 4.7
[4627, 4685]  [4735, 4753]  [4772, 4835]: -0.9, 4.42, 4.8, 4.68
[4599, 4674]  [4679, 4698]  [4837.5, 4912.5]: 0.5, 4.52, 4.43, 4.64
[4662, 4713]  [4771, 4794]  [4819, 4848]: 0.0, 4.34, 4.55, 4.67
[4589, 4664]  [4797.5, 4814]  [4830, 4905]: -0.9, 4.54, 4.84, 4.6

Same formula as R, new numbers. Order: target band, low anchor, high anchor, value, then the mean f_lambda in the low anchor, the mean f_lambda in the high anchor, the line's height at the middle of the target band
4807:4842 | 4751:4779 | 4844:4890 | -1.5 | 4.53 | 4.48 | 4.5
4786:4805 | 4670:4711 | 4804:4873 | -0.7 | 4.34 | 4.62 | 4.54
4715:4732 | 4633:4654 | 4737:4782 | -1.2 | 4.37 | 4.62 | 4.54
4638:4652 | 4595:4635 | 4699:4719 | 1.3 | 4.68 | 4.49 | 4.62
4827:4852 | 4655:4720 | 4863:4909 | -0.2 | 4.42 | 4.66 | 4.6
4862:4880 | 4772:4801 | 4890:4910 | 1.4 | 4.65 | 4.92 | 4.85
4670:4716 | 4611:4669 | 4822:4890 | 1.6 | 4.54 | 4.55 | 4.54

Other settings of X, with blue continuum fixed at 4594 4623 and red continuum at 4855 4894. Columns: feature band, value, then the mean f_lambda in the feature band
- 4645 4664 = 0.9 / 4.4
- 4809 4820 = -0.5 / 4.75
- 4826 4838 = -0.3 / 4.64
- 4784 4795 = -0.1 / 4.57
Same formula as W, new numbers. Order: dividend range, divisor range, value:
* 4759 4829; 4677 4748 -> 1.04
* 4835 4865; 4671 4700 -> 1.12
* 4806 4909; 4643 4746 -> 1.10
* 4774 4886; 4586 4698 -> 1.11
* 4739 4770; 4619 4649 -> 1.07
